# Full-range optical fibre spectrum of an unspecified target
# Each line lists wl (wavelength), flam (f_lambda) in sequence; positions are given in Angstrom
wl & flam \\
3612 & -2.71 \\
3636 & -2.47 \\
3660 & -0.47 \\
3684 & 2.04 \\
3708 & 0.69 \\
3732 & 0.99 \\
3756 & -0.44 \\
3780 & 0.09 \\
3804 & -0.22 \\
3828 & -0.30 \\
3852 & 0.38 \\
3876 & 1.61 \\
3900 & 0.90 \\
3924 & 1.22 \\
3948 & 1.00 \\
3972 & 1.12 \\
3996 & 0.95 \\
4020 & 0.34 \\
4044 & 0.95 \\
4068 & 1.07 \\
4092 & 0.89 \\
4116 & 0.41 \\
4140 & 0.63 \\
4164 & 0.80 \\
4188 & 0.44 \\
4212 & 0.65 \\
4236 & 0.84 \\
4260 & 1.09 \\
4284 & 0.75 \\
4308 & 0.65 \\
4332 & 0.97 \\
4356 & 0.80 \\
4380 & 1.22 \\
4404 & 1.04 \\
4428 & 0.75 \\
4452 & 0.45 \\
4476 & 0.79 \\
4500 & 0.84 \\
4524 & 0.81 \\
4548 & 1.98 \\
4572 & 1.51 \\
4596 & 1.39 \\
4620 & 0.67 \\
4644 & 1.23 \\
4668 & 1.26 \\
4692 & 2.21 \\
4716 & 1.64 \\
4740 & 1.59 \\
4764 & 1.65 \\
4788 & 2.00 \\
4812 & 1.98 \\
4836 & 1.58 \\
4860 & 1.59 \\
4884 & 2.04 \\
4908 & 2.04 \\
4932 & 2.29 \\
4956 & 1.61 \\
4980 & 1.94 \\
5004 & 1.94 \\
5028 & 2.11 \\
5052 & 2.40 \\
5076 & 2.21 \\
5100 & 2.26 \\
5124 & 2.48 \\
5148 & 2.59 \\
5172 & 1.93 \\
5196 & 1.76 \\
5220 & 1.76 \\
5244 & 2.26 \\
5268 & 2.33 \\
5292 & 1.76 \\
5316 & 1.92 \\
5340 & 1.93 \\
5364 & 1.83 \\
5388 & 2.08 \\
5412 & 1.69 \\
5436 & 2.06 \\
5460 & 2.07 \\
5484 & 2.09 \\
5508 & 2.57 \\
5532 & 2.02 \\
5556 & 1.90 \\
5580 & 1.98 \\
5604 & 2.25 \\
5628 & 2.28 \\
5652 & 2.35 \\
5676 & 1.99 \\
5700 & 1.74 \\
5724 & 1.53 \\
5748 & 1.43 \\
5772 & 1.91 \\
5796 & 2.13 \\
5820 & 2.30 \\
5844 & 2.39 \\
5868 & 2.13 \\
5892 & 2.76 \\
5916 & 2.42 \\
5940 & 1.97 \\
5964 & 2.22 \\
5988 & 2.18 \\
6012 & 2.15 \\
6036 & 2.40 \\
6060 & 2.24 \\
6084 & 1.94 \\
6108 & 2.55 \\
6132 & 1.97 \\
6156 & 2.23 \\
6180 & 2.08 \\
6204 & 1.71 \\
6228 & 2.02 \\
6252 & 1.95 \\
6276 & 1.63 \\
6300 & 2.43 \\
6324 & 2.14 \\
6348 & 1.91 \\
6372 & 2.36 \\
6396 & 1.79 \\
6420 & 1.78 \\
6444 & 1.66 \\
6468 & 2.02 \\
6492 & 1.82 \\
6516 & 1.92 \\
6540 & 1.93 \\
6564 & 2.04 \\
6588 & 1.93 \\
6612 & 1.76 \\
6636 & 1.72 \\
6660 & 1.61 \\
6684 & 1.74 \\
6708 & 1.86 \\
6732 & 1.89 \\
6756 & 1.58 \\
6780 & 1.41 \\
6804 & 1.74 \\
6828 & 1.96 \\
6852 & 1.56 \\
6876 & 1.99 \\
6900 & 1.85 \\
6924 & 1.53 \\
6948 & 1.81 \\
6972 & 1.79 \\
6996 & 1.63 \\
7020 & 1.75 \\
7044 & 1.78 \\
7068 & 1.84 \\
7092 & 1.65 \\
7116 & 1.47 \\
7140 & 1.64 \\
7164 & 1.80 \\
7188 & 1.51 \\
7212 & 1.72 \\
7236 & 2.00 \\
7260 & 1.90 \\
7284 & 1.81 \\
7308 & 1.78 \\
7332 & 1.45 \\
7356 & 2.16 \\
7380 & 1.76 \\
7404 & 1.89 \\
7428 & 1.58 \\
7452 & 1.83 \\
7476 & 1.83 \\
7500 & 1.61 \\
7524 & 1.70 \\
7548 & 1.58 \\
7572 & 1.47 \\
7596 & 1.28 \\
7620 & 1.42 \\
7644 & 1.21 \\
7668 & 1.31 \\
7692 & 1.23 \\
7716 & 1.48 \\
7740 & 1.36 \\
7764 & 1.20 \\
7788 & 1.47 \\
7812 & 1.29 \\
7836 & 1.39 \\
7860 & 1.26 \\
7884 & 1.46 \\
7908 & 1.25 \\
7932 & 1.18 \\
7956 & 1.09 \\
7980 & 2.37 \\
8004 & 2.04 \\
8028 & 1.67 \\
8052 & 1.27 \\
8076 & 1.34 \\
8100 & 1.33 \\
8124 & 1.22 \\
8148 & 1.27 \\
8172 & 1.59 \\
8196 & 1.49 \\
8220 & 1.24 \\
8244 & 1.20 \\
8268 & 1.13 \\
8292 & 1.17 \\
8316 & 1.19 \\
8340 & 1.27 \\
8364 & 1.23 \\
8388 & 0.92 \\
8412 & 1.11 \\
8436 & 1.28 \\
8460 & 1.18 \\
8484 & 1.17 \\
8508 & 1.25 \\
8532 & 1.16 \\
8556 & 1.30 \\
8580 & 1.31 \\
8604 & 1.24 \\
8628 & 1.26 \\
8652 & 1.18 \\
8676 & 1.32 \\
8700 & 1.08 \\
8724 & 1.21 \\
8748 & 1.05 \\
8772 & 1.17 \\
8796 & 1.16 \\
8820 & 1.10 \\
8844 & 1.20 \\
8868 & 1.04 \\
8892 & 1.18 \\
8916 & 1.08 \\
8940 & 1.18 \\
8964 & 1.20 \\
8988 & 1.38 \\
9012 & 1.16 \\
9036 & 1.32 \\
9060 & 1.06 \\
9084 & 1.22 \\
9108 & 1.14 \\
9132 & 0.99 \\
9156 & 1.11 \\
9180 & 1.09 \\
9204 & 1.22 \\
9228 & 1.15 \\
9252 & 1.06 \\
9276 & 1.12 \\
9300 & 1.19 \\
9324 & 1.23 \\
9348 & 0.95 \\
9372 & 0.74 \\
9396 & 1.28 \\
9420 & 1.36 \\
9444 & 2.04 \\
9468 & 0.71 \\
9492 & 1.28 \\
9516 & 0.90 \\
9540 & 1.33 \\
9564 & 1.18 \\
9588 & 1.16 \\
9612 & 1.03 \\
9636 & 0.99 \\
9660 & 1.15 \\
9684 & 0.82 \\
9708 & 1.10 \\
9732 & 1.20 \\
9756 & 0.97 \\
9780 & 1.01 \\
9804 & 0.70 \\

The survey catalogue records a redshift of 0.22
